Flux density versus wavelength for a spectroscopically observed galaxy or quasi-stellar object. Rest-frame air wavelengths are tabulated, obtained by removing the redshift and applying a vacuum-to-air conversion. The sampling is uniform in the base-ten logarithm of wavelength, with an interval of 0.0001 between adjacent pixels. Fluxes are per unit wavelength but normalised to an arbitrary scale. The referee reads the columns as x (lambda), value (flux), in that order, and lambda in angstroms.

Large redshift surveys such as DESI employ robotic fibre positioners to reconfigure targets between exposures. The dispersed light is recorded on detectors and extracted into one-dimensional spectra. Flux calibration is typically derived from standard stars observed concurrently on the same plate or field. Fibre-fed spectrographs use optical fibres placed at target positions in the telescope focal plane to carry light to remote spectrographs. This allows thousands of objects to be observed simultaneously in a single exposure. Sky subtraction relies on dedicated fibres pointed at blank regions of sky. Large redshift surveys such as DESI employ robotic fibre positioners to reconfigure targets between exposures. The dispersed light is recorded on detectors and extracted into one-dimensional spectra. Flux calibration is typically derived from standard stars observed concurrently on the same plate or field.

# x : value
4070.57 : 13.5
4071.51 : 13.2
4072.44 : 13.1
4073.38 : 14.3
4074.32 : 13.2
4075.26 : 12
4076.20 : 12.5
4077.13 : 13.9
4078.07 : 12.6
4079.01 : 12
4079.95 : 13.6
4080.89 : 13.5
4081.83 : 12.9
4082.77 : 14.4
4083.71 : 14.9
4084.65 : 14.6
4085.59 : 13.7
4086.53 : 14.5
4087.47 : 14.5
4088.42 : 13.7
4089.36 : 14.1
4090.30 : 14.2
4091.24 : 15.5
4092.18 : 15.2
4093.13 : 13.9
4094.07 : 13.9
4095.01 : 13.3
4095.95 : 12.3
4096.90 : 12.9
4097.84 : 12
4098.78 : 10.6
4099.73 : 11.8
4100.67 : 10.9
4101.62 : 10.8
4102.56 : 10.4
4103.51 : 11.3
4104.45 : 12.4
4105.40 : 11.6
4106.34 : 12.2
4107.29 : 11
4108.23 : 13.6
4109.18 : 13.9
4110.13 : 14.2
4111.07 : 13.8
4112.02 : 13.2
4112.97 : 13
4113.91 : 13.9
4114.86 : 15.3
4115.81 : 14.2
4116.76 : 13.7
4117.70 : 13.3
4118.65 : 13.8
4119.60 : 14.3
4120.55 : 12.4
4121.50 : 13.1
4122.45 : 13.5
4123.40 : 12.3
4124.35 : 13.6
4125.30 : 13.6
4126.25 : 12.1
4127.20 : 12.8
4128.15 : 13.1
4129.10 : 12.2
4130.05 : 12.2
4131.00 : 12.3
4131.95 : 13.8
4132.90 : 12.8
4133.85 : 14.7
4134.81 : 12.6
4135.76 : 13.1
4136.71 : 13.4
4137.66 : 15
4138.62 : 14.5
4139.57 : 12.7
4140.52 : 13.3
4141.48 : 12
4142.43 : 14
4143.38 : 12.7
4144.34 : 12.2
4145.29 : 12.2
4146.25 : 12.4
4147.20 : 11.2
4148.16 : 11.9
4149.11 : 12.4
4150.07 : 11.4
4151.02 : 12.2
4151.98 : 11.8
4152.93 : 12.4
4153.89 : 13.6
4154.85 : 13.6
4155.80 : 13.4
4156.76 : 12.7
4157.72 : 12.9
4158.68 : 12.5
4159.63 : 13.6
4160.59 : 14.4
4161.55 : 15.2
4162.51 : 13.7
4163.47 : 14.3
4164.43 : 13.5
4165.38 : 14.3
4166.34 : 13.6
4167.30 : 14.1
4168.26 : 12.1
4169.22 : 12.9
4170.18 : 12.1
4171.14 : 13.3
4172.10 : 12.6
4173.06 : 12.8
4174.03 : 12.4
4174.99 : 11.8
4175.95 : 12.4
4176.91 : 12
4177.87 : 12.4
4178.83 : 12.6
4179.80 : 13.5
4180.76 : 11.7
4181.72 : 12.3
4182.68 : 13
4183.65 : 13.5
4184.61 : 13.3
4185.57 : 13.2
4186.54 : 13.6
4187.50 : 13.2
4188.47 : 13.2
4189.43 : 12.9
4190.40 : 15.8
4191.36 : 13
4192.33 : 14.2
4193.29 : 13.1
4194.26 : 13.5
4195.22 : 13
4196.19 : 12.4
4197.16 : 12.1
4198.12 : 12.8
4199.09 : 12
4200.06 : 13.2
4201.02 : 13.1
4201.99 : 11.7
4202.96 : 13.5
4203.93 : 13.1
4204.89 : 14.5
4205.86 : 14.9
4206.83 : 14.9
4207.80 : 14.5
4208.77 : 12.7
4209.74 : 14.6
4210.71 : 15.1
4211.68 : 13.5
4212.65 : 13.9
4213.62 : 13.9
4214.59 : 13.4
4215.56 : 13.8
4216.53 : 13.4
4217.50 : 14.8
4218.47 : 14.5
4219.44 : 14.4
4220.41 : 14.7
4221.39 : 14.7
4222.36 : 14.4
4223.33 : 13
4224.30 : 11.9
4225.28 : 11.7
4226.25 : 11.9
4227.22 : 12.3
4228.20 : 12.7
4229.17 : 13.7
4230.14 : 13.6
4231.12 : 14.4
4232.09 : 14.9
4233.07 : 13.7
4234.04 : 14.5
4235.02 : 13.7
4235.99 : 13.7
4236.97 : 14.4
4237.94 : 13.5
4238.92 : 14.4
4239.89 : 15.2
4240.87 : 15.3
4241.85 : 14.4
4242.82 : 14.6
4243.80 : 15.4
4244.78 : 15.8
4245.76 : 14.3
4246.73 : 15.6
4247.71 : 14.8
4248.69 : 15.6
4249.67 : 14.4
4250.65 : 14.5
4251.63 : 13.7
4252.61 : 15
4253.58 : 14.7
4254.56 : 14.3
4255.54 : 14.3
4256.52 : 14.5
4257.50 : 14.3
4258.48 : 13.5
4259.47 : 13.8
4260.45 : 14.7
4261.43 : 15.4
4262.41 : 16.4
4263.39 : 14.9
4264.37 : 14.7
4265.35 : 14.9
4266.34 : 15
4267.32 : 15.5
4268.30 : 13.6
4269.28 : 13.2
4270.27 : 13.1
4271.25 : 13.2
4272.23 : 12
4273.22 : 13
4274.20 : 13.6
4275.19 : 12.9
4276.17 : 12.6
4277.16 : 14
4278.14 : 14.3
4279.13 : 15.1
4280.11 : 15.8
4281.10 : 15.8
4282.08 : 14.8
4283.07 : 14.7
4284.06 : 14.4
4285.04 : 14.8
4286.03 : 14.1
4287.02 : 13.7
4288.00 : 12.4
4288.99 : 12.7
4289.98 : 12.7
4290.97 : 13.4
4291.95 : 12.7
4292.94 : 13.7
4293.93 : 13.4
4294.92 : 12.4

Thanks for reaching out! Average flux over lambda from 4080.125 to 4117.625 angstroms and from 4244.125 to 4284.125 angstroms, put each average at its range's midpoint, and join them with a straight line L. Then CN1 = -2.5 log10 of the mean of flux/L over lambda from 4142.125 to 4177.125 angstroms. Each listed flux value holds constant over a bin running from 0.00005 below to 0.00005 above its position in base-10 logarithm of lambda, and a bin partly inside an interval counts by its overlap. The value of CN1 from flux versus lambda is 0.06 mag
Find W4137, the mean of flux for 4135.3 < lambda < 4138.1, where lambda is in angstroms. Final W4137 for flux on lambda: 13.8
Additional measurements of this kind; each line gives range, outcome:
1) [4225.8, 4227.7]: 12.1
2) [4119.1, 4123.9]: 13.1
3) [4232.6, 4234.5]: 14.1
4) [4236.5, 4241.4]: 14.6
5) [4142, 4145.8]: 12.7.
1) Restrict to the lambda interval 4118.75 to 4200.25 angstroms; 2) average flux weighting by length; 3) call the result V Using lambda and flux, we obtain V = 13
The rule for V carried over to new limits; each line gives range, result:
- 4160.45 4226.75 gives 13.4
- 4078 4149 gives 13.1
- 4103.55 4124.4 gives 13.2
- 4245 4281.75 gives 14.4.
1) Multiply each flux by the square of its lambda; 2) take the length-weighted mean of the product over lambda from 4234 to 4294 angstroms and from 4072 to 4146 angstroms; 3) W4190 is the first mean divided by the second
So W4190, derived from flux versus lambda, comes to 1.17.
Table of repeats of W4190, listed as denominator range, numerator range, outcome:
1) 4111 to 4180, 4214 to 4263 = 1.14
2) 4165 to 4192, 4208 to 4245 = 1.10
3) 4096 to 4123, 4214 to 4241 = 1.14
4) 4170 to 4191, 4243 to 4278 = 1.15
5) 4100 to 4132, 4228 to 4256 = 1.20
